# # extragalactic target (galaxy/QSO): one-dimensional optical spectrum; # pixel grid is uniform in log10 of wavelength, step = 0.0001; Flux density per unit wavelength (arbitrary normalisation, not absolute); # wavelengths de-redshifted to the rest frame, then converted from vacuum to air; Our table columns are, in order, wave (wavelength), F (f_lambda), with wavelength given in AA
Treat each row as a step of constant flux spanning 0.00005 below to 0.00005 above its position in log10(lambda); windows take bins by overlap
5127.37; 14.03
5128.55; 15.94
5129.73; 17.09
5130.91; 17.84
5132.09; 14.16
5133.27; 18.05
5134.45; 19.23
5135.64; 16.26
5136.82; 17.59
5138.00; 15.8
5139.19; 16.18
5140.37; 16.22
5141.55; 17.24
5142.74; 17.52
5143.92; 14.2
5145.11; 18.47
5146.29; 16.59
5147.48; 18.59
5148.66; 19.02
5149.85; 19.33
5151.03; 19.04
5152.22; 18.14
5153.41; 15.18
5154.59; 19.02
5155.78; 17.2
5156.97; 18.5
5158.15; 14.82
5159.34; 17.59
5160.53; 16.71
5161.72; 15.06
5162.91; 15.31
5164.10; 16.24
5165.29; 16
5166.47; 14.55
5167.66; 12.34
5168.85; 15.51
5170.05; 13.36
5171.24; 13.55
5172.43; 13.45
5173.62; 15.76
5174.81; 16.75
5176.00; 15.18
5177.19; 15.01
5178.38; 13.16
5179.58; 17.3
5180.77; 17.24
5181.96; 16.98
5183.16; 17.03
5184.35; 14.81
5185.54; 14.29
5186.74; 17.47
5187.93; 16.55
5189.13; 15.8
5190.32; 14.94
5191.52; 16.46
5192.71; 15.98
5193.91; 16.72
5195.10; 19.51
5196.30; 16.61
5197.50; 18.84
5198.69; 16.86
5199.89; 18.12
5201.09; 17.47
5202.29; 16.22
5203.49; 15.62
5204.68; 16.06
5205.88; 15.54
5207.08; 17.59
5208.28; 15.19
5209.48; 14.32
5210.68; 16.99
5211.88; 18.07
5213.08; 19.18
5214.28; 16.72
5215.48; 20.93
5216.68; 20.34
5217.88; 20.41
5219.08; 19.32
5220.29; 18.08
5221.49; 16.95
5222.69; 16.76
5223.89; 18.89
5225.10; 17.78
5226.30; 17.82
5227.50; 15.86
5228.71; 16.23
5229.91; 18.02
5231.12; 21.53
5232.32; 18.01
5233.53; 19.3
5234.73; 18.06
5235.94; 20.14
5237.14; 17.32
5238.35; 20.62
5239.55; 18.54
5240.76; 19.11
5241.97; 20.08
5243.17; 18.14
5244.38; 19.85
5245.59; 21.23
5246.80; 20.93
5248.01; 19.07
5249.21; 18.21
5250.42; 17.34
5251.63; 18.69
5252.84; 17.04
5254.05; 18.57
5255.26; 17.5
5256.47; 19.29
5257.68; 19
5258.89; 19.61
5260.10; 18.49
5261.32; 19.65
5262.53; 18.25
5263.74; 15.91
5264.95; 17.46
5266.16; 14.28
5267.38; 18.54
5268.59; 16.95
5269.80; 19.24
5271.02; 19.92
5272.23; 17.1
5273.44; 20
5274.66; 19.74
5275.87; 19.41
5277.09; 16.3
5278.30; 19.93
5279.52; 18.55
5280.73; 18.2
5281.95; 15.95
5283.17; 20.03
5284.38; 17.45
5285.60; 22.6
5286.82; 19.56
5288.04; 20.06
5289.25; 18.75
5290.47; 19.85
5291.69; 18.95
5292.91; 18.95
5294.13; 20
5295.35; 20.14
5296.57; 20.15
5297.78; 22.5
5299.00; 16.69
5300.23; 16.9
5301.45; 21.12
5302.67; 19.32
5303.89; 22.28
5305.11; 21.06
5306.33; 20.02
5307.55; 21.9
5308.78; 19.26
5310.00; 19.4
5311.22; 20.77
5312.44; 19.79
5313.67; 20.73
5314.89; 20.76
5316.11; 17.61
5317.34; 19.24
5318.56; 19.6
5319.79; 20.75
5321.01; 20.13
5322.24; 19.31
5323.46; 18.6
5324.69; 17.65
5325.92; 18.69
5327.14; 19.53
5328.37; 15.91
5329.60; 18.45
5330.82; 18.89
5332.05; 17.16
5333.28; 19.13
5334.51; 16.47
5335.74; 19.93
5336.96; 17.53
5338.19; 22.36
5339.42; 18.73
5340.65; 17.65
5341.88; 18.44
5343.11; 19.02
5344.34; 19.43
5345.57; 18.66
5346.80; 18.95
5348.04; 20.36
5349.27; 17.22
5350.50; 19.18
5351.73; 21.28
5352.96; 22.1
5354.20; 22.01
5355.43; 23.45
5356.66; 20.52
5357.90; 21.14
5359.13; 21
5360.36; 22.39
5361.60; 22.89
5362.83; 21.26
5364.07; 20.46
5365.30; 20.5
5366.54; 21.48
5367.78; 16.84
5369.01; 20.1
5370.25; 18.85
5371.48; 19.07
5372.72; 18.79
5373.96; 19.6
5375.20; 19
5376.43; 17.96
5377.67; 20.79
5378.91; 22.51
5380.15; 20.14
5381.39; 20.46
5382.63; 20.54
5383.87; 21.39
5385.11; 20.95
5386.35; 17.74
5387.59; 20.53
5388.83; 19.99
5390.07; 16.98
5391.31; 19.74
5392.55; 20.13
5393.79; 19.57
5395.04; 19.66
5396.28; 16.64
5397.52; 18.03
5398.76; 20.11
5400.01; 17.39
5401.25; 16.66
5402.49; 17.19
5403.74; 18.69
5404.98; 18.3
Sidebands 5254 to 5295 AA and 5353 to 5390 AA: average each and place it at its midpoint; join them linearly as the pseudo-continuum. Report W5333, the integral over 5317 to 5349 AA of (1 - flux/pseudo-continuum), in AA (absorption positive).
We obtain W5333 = 1.4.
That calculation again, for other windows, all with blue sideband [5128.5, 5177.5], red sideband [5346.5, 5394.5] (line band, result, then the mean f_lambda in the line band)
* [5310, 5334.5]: 0.42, 19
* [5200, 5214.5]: 0.62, 16.6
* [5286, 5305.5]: -0.90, 19.8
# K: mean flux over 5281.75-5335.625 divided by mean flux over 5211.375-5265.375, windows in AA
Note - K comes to 1.0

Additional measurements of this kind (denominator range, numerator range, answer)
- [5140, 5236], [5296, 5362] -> 1.17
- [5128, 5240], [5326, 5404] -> 1.15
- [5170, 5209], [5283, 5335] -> 1.20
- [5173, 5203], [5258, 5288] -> 1.13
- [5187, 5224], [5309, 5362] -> 1.13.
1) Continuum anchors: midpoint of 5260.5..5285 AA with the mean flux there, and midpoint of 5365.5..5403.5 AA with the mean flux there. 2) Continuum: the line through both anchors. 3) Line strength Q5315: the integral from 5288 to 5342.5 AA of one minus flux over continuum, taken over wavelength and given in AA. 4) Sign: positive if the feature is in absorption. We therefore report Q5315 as -2.3 AA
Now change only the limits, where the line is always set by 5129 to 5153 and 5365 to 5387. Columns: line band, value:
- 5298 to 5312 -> -0.67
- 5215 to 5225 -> -0.40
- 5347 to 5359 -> -0.73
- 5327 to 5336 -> 0.60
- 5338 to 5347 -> 0.20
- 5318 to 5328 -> 0.02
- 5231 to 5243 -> -0.53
